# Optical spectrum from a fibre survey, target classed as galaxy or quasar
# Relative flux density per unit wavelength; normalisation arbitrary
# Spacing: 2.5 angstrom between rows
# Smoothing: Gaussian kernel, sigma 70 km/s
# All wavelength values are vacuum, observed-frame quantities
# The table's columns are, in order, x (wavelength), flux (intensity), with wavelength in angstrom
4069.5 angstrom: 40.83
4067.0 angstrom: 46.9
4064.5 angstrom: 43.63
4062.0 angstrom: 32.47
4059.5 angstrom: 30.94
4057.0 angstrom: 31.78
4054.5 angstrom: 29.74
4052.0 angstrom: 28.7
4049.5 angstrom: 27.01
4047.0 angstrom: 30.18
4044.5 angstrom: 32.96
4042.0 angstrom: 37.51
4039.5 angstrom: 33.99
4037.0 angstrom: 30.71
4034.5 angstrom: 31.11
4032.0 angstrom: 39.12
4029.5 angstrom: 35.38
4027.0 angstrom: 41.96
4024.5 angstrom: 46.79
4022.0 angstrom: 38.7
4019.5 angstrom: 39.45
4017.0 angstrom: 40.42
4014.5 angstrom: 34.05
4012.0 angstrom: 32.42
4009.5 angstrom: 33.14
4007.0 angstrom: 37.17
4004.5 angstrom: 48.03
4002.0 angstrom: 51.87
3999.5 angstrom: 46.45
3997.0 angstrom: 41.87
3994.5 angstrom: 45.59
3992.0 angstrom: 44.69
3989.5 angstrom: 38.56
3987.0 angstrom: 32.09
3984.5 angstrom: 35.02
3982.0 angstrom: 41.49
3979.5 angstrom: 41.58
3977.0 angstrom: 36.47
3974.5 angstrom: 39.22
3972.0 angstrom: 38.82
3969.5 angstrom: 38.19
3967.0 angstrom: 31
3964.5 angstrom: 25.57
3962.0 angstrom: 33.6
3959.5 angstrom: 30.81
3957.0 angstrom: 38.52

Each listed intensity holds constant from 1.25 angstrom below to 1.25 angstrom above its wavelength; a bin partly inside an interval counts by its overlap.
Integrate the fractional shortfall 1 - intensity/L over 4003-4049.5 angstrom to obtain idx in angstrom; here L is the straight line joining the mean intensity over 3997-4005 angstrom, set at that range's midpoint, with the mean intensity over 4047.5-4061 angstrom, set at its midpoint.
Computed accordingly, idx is 2.8 angstrom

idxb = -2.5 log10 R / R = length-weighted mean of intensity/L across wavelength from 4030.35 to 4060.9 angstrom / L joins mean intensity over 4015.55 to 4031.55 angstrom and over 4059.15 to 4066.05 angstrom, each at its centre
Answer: 0.20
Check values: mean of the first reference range 40.3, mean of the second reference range 36.8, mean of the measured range 32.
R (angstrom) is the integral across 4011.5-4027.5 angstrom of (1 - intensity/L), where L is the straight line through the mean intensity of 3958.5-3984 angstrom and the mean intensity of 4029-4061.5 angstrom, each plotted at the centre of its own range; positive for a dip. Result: -2.8 angstrom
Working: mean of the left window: 35.7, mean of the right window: 32.2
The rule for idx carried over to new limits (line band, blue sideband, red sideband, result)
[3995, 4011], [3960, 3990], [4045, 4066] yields -4.0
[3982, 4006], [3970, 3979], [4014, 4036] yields -2.5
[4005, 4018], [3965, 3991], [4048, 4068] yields -0.2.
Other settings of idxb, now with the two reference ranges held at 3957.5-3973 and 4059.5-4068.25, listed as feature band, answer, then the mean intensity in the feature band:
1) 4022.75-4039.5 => 0.00 mag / 37.3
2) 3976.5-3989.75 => -0.10 mag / 37.5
